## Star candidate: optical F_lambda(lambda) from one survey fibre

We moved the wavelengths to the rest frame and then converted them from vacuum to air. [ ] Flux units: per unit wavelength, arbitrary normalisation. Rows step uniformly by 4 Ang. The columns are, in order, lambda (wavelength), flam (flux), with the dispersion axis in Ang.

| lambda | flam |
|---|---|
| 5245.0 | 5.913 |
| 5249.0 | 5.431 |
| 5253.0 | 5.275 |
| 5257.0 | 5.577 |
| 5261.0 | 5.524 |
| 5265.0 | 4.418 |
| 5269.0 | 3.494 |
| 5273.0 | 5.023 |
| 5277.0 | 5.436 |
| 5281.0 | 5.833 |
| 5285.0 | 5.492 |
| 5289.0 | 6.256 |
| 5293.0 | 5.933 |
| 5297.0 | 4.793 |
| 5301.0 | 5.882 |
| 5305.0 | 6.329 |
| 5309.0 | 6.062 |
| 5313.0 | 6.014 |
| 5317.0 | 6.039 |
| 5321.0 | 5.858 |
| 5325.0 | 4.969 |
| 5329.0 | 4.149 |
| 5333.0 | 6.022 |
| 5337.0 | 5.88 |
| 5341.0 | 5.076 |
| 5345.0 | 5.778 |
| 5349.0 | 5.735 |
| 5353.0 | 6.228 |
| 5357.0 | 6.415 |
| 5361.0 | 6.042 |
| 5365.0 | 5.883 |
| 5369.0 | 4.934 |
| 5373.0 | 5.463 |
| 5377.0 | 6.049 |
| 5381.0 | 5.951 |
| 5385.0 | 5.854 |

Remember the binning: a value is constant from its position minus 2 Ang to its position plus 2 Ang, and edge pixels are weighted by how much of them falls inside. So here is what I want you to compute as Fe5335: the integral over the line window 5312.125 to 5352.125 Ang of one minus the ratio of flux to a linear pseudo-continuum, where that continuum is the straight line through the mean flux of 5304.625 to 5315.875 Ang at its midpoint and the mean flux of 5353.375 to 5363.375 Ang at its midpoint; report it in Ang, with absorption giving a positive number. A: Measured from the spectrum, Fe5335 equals 3.9 Ang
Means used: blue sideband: 6.1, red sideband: 6.22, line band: 5.56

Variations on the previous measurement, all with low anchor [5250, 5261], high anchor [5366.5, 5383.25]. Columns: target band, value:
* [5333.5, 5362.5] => -1.6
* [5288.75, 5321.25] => -2.2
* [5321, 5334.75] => 1.0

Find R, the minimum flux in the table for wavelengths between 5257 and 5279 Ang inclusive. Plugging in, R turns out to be 3.494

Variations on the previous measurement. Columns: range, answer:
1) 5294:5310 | 4.793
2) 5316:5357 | 4.149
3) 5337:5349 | 5.076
